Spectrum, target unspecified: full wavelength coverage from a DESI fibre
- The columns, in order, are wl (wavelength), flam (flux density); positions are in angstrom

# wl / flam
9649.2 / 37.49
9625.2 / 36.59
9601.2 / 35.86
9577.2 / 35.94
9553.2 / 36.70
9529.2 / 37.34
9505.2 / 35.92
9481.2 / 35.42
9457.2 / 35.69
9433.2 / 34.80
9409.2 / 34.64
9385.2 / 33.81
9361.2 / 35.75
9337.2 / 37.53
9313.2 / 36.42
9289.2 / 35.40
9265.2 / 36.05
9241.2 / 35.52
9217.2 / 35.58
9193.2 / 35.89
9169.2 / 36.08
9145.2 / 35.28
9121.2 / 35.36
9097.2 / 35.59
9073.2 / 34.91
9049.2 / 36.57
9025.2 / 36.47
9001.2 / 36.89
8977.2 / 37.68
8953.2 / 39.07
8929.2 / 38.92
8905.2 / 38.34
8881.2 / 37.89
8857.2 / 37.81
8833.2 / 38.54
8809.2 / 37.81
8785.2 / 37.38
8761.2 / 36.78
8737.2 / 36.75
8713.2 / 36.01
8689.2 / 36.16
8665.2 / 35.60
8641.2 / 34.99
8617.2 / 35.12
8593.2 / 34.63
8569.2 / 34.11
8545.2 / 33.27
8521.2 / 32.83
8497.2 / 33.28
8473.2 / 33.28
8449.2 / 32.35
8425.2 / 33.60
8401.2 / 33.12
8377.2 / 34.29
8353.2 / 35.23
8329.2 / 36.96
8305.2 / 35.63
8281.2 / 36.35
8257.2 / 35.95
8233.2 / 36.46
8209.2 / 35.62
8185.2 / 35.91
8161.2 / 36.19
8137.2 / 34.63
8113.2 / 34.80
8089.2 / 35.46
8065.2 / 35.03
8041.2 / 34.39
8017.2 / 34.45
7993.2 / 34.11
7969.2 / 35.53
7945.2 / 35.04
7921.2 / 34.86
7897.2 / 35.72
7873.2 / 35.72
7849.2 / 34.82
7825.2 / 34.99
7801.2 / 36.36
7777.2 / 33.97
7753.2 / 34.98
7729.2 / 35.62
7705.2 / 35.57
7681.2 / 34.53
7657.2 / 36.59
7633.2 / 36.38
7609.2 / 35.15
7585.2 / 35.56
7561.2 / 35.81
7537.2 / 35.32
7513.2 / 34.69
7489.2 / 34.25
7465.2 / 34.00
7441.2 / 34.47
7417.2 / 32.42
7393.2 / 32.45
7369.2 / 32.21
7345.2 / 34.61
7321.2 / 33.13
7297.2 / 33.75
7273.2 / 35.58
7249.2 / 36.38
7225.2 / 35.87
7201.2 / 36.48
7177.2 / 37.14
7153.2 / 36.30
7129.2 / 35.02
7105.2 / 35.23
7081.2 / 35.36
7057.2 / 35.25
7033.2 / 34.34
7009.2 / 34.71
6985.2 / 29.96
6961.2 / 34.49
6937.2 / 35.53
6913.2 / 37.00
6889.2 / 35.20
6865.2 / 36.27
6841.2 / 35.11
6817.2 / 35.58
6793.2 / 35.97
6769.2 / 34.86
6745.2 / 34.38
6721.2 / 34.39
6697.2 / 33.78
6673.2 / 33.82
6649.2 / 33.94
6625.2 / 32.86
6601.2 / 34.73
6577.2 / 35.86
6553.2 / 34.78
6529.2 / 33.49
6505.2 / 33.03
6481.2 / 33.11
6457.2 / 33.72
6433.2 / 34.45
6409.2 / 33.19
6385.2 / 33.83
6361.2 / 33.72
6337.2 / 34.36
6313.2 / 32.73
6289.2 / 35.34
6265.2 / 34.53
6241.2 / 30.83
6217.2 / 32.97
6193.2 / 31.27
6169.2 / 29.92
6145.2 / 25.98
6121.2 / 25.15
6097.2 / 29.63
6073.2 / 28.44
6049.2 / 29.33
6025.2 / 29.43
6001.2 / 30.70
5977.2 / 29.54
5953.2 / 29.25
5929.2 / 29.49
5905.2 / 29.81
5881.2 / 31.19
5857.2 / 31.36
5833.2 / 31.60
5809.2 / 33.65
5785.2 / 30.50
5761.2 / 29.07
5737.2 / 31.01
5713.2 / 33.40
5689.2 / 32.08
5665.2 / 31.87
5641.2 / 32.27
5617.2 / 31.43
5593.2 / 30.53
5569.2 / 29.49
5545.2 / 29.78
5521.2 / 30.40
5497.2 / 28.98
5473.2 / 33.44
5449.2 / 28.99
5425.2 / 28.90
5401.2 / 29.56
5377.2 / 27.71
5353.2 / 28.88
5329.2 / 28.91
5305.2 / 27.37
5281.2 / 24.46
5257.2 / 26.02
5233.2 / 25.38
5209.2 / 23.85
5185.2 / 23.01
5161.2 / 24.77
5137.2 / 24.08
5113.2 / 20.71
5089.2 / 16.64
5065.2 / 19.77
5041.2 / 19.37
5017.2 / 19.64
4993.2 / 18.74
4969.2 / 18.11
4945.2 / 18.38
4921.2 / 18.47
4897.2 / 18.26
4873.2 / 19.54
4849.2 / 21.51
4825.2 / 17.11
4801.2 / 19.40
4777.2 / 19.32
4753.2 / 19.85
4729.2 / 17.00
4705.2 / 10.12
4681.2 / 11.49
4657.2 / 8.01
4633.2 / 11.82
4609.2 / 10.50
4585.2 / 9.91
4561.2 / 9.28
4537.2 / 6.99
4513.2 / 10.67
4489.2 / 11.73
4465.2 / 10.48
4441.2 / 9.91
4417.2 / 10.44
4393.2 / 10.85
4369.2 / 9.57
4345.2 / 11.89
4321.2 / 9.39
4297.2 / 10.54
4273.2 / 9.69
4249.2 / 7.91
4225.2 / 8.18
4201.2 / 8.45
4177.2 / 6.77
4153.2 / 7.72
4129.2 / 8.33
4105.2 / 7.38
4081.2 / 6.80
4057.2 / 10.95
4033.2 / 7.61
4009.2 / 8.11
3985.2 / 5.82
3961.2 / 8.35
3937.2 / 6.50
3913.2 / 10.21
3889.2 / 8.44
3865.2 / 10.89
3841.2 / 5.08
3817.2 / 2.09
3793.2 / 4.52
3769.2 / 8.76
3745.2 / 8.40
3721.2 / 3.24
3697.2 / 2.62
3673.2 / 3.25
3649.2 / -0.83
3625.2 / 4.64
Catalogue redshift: 0.184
